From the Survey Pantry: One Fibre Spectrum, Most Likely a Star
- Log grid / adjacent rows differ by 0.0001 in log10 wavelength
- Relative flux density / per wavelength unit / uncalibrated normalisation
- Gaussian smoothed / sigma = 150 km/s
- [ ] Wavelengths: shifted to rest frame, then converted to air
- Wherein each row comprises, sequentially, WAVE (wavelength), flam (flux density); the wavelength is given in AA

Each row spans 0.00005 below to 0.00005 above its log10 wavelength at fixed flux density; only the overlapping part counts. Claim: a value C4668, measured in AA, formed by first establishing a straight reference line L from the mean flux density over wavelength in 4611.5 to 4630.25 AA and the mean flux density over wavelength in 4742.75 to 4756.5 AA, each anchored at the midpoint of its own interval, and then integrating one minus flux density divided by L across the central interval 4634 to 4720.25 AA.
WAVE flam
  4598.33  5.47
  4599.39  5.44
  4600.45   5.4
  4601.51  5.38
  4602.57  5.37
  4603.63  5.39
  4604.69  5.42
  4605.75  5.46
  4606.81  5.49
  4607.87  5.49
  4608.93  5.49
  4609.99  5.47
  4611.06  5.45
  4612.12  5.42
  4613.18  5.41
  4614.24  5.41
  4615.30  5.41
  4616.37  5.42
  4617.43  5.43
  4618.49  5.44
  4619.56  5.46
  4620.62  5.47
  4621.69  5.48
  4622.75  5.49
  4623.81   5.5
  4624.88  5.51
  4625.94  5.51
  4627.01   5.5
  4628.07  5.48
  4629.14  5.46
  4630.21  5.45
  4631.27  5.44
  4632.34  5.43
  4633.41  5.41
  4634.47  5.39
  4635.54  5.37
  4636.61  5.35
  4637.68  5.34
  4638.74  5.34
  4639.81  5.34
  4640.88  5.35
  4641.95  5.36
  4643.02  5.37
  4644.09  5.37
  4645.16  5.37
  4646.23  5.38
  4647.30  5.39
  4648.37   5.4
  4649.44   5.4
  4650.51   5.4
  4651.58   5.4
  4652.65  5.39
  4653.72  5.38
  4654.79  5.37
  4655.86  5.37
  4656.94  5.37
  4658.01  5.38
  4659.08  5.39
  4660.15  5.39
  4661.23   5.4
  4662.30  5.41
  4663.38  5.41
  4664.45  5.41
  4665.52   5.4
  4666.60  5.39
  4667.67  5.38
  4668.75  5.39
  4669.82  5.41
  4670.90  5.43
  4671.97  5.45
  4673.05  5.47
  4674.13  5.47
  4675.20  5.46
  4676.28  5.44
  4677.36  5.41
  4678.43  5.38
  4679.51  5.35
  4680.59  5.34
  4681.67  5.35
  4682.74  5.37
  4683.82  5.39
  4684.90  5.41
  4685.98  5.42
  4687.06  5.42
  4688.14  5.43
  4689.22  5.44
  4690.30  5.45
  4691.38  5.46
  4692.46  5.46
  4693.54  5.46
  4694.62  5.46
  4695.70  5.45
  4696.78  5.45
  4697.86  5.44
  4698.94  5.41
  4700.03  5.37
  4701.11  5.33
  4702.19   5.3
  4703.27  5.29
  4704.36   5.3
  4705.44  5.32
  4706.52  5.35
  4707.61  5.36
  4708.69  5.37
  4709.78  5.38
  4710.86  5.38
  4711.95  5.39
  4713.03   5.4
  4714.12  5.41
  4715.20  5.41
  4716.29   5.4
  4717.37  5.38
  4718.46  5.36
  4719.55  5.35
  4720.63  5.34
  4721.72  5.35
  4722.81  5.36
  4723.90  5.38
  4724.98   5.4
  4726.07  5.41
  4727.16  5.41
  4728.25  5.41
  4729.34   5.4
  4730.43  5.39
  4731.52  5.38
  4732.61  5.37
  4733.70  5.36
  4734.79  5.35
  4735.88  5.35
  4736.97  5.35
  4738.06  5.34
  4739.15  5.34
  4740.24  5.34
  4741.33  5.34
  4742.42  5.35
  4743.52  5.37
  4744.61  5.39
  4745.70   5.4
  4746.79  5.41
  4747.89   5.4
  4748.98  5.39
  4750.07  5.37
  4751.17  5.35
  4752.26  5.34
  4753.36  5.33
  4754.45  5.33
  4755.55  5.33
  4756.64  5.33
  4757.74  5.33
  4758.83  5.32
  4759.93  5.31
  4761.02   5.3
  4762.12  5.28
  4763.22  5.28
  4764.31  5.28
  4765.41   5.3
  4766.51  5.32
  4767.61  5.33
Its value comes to 0.4 AA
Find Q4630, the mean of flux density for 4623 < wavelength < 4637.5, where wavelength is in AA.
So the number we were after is 5.44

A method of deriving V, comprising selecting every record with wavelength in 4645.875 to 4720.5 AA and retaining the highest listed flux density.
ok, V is 5.47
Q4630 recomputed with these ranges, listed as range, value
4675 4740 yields 5.39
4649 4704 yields 5.4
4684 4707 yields 5.4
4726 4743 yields 5.36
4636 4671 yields 5.38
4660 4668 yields 5.4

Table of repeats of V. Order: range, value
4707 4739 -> 5.41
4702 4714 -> 5.4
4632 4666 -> 5.43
